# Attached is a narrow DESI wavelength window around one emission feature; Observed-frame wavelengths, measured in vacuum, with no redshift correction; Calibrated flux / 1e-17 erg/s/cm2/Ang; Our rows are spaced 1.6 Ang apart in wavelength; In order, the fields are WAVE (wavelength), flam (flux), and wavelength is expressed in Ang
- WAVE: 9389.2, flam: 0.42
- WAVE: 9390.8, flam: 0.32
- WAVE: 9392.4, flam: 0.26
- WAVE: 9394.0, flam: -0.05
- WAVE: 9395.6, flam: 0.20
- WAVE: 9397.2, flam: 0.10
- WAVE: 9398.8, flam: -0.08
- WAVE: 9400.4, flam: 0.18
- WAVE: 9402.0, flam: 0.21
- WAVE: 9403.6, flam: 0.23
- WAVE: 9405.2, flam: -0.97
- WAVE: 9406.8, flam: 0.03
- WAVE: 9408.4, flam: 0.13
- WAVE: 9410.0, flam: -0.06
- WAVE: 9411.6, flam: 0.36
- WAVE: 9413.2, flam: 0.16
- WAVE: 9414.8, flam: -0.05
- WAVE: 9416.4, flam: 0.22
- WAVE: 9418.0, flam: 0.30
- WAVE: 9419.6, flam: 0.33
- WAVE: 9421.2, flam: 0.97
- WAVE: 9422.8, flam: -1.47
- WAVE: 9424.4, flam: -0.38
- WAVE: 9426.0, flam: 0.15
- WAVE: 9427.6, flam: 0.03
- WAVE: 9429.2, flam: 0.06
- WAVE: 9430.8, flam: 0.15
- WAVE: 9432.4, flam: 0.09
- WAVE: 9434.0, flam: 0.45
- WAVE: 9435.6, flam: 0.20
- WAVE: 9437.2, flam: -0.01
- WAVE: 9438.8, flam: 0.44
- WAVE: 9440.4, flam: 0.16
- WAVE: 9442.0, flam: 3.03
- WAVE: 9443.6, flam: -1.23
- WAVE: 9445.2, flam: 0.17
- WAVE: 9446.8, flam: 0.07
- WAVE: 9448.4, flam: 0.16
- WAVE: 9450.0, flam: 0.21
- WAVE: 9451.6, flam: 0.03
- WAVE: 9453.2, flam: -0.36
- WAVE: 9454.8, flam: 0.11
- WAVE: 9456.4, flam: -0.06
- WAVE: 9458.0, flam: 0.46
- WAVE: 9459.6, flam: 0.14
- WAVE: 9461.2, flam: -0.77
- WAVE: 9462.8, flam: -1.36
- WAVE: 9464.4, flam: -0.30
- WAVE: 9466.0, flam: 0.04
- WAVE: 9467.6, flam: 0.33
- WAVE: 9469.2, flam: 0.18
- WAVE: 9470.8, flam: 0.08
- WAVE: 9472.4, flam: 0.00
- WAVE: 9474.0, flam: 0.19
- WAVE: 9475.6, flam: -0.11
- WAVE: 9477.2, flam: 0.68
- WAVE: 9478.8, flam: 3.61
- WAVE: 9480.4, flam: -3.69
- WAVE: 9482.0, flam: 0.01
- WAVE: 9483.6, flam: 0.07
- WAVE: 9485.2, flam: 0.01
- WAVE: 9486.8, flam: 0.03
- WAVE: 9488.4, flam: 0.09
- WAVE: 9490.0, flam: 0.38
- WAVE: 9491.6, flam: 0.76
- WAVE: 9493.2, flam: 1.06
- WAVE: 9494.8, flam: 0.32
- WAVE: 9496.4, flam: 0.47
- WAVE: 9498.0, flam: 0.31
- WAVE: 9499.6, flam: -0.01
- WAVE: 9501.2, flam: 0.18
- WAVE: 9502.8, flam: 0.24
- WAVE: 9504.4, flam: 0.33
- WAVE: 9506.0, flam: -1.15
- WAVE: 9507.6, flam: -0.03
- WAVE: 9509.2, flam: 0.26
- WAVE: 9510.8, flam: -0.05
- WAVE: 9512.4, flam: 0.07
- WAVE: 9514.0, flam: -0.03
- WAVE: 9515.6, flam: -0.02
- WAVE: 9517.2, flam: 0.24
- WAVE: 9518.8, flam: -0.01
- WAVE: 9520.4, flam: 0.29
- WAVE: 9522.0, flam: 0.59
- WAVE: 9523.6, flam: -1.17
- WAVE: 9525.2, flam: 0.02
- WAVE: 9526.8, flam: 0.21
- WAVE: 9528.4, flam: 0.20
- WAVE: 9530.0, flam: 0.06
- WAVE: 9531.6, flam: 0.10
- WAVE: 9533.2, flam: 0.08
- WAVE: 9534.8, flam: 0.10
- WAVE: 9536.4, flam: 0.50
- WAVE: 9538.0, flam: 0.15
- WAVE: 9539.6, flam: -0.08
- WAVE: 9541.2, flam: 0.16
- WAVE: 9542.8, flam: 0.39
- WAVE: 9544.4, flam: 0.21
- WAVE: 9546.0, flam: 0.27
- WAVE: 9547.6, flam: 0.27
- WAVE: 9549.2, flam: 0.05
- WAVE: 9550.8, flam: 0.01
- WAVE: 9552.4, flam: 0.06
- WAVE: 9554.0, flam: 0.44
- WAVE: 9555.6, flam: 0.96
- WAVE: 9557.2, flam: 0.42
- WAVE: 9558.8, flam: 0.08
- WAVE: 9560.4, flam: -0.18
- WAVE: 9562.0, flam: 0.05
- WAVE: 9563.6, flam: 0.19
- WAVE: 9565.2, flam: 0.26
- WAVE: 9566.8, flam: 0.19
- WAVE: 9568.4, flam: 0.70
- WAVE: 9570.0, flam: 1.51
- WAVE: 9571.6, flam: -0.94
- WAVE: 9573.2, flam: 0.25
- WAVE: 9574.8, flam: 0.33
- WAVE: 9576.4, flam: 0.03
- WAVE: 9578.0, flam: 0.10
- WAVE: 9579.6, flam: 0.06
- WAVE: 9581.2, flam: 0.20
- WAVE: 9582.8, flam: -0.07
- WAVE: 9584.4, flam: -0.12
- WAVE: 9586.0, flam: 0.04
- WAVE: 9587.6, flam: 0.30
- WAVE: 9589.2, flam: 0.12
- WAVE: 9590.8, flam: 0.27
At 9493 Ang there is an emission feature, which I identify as Hbeta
